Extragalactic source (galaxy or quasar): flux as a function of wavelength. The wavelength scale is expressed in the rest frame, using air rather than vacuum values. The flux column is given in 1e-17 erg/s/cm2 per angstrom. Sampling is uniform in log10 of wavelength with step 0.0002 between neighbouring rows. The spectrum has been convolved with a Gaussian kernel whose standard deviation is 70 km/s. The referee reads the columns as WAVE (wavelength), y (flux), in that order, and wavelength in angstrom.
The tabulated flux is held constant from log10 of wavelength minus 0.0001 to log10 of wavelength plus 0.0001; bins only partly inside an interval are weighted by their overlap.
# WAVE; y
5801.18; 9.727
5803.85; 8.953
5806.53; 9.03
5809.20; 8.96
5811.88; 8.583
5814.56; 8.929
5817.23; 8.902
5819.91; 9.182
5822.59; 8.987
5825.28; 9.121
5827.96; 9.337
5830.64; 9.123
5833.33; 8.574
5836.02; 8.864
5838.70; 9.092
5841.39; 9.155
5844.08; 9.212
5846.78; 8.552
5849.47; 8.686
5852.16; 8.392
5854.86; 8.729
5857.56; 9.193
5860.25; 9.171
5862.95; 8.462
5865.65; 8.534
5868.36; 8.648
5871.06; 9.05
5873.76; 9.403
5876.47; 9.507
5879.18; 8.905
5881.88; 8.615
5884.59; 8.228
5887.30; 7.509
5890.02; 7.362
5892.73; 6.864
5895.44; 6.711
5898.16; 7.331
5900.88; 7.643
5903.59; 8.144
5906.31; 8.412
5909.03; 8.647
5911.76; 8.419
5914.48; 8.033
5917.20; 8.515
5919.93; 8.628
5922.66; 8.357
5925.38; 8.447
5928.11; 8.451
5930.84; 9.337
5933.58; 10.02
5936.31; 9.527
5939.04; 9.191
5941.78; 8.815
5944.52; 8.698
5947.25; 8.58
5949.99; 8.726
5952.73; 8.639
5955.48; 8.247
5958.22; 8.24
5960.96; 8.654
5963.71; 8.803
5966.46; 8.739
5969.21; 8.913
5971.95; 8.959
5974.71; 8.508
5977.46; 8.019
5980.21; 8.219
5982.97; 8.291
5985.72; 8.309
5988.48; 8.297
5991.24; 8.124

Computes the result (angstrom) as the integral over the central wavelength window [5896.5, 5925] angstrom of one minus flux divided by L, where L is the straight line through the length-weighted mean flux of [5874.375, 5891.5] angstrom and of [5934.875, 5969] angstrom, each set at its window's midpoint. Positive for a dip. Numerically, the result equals 1.1 angstrom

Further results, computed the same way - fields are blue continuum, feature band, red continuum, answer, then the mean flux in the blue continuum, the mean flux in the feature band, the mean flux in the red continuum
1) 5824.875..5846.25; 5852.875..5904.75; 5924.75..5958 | 3.8 angstrom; 9.04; 8.32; 8.88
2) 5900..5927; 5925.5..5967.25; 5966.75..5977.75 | -1.5 angstrom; 8.34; 8.83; 8.67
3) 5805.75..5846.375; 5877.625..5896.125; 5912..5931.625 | 1.9 angstrom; 8.99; 7.8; 8.51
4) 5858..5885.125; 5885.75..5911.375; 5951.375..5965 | 3.2 angstrom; 8.88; 7.66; 8.51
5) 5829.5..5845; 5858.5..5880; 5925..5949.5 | 0.1 angstrom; 9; 8.97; 9.02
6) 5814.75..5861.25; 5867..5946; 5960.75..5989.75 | 2.4 angstrom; 8.96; 8.46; 8.51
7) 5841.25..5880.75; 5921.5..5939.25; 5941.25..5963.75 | -0.8 angstrom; 8.9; 9.05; 8.58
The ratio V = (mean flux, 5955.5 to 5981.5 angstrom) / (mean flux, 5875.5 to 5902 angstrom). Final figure 1.1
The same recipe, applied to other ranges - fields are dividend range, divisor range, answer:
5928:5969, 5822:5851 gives 0.99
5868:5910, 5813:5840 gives 0.91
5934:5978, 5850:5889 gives 1.00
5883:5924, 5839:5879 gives 0.89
